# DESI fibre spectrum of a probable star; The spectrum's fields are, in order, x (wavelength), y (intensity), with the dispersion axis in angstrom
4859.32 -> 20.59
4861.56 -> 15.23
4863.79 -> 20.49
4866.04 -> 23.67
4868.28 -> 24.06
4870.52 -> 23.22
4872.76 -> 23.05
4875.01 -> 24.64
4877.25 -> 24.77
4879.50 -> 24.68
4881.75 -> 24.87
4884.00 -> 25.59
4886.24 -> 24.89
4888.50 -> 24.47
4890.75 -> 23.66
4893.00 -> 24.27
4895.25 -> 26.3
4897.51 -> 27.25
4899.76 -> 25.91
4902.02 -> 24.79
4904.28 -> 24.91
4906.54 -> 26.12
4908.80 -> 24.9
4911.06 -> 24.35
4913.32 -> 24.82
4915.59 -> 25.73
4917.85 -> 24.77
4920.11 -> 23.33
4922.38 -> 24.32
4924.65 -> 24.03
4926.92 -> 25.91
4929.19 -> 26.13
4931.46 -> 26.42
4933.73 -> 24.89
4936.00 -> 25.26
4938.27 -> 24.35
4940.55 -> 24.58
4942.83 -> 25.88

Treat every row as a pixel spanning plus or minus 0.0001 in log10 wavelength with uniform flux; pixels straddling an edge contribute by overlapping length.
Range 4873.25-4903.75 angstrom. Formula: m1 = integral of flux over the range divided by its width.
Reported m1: 25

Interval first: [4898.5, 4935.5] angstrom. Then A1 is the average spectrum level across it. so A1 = 25.1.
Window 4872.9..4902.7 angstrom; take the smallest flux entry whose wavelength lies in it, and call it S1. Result 23.66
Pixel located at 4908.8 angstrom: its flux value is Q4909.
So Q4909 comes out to 24.9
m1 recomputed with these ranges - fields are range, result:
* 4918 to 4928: 24.4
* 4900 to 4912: 25.1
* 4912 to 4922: 24.6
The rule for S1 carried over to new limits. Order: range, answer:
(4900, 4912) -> 24.35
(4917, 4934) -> 23.33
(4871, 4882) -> 23.05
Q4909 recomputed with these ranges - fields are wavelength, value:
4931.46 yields 26.42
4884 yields 25.59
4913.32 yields 24.82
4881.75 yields 24.87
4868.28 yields 24.06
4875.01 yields 24.64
